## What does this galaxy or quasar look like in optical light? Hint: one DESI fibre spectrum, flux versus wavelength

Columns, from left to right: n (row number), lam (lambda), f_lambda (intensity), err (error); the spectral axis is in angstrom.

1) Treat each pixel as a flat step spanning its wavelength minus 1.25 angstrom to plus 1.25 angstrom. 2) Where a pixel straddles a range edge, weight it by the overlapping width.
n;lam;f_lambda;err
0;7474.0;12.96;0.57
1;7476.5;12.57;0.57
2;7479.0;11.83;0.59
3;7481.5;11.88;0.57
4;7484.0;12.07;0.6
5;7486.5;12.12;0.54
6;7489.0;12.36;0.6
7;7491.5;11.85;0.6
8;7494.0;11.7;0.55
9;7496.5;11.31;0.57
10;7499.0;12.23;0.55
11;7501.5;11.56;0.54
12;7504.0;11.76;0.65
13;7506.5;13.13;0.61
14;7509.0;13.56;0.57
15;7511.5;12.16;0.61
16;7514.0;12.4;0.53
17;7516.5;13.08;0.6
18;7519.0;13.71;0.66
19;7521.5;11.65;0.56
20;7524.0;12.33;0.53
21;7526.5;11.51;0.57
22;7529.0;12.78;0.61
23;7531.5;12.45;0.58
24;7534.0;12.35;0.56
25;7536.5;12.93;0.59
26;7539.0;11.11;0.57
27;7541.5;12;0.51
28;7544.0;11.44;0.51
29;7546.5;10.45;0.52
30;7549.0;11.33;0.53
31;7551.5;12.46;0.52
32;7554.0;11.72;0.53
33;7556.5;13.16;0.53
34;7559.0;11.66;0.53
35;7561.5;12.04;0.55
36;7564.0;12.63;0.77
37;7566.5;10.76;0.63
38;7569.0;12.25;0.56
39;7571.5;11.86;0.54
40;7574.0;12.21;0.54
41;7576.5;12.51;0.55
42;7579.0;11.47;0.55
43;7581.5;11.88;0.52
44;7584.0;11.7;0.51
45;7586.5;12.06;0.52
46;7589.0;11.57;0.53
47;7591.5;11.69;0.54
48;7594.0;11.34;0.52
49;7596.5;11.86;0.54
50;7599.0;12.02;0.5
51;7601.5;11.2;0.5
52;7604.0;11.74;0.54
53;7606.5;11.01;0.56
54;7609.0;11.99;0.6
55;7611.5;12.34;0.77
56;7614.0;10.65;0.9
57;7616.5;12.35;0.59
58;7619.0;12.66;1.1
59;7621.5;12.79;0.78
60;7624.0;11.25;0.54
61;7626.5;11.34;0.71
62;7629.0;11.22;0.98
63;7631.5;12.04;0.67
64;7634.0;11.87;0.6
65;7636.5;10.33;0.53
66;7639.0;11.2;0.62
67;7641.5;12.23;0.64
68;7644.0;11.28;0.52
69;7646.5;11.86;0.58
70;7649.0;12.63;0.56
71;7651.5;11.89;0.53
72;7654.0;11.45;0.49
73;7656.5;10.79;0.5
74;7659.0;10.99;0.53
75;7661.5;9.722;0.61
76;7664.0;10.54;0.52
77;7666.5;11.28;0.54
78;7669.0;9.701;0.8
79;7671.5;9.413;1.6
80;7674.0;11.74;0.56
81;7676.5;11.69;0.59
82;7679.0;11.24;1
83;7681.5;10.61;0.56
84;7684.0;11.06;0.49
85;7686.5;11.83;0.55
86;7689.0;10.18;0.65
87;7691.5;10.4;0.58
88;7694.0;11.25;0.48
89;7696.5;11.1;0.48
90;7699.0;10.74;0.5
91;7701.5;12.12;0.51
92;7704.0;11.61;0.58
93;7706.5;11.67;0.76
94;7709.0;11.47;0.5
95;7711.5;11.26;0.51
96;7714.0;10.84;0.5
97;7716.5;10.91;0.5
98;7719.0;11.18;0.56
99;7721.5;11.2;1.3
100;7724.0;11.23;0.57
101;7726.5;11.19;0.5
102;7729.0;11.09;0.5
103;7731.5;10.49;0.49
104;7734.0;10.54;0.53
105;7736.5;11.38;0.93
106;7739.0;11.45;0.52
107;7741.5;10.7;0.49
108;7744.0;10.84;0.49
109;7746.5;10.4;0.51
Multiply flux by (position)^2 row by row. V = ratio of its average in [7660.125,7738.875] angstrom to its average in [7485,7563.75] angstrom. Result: 0.95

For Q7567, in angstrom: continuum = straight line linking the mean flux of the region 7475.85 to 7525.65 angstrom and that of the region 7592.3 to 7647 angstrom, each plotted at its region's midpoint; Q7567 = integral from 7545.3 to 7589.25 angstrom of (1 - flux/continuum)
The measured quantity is 0.1 angstrom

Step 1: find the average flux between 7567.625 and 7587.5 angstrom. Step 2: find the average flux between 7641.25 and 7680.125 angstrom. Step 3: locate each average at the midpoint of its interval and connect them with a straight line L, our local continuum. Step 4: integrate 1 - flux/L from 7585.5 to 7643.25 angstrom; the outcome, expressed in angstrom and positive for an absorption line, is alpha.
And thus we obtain -0.39 angstrom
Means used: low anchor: 12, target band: 11.7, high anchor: 11.1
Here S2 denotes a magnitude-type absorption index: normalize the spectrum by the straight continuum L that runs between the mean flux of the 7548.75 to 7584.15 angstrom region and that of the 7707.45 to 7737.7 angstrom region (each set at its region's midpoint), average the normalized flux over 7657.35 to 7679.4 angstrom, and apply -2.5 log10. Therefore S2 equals 0.07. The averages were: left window 12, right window 11.1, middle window 10.7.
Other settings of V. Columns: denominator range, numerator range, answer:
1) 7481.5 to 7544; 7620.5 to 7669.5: 0.96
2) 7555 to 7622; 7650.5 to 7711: 0.95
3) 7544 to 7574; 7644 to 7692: 0.96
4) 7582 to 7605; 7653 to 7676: 0.93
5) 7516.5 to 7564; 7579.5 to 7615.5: 0.98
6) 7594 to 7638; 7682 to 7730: 0.98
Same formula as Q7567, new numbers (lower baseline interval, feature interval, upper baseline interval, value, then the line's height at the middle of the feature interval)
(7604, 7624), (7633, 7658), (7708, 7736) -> 0.2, 11.7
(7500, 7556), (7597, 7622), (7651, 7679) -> -1.0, 11.4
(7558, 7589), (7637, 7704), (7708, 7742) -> 1.5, 11.4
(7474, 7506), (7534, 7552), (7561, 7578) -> 0.5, 12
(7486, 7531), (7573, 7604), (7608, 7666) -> 0.1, 11.8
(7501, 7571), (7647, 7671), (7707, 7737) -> 1.0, 11.4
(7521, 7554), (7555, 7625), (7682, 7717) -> -1.3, 11.7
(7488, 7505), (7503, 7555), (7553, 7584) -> -1.4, 11.9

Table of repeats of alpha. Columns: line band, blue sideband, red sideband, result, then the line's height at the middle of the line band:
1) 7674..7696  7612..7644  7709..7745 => 0.4 angstrom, 11.3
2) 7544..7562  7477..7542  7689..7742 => 0.3 angstrom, 12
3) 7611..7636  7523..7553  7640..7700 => -0.9 angstrom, 11.4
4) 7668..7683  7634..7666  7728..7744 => 0.6 angstrom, 11.2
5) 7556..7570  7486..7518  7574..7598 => -0.1 angstrom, 11.9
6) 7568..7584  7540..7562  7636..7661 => -0.4 angstrom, 11.7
